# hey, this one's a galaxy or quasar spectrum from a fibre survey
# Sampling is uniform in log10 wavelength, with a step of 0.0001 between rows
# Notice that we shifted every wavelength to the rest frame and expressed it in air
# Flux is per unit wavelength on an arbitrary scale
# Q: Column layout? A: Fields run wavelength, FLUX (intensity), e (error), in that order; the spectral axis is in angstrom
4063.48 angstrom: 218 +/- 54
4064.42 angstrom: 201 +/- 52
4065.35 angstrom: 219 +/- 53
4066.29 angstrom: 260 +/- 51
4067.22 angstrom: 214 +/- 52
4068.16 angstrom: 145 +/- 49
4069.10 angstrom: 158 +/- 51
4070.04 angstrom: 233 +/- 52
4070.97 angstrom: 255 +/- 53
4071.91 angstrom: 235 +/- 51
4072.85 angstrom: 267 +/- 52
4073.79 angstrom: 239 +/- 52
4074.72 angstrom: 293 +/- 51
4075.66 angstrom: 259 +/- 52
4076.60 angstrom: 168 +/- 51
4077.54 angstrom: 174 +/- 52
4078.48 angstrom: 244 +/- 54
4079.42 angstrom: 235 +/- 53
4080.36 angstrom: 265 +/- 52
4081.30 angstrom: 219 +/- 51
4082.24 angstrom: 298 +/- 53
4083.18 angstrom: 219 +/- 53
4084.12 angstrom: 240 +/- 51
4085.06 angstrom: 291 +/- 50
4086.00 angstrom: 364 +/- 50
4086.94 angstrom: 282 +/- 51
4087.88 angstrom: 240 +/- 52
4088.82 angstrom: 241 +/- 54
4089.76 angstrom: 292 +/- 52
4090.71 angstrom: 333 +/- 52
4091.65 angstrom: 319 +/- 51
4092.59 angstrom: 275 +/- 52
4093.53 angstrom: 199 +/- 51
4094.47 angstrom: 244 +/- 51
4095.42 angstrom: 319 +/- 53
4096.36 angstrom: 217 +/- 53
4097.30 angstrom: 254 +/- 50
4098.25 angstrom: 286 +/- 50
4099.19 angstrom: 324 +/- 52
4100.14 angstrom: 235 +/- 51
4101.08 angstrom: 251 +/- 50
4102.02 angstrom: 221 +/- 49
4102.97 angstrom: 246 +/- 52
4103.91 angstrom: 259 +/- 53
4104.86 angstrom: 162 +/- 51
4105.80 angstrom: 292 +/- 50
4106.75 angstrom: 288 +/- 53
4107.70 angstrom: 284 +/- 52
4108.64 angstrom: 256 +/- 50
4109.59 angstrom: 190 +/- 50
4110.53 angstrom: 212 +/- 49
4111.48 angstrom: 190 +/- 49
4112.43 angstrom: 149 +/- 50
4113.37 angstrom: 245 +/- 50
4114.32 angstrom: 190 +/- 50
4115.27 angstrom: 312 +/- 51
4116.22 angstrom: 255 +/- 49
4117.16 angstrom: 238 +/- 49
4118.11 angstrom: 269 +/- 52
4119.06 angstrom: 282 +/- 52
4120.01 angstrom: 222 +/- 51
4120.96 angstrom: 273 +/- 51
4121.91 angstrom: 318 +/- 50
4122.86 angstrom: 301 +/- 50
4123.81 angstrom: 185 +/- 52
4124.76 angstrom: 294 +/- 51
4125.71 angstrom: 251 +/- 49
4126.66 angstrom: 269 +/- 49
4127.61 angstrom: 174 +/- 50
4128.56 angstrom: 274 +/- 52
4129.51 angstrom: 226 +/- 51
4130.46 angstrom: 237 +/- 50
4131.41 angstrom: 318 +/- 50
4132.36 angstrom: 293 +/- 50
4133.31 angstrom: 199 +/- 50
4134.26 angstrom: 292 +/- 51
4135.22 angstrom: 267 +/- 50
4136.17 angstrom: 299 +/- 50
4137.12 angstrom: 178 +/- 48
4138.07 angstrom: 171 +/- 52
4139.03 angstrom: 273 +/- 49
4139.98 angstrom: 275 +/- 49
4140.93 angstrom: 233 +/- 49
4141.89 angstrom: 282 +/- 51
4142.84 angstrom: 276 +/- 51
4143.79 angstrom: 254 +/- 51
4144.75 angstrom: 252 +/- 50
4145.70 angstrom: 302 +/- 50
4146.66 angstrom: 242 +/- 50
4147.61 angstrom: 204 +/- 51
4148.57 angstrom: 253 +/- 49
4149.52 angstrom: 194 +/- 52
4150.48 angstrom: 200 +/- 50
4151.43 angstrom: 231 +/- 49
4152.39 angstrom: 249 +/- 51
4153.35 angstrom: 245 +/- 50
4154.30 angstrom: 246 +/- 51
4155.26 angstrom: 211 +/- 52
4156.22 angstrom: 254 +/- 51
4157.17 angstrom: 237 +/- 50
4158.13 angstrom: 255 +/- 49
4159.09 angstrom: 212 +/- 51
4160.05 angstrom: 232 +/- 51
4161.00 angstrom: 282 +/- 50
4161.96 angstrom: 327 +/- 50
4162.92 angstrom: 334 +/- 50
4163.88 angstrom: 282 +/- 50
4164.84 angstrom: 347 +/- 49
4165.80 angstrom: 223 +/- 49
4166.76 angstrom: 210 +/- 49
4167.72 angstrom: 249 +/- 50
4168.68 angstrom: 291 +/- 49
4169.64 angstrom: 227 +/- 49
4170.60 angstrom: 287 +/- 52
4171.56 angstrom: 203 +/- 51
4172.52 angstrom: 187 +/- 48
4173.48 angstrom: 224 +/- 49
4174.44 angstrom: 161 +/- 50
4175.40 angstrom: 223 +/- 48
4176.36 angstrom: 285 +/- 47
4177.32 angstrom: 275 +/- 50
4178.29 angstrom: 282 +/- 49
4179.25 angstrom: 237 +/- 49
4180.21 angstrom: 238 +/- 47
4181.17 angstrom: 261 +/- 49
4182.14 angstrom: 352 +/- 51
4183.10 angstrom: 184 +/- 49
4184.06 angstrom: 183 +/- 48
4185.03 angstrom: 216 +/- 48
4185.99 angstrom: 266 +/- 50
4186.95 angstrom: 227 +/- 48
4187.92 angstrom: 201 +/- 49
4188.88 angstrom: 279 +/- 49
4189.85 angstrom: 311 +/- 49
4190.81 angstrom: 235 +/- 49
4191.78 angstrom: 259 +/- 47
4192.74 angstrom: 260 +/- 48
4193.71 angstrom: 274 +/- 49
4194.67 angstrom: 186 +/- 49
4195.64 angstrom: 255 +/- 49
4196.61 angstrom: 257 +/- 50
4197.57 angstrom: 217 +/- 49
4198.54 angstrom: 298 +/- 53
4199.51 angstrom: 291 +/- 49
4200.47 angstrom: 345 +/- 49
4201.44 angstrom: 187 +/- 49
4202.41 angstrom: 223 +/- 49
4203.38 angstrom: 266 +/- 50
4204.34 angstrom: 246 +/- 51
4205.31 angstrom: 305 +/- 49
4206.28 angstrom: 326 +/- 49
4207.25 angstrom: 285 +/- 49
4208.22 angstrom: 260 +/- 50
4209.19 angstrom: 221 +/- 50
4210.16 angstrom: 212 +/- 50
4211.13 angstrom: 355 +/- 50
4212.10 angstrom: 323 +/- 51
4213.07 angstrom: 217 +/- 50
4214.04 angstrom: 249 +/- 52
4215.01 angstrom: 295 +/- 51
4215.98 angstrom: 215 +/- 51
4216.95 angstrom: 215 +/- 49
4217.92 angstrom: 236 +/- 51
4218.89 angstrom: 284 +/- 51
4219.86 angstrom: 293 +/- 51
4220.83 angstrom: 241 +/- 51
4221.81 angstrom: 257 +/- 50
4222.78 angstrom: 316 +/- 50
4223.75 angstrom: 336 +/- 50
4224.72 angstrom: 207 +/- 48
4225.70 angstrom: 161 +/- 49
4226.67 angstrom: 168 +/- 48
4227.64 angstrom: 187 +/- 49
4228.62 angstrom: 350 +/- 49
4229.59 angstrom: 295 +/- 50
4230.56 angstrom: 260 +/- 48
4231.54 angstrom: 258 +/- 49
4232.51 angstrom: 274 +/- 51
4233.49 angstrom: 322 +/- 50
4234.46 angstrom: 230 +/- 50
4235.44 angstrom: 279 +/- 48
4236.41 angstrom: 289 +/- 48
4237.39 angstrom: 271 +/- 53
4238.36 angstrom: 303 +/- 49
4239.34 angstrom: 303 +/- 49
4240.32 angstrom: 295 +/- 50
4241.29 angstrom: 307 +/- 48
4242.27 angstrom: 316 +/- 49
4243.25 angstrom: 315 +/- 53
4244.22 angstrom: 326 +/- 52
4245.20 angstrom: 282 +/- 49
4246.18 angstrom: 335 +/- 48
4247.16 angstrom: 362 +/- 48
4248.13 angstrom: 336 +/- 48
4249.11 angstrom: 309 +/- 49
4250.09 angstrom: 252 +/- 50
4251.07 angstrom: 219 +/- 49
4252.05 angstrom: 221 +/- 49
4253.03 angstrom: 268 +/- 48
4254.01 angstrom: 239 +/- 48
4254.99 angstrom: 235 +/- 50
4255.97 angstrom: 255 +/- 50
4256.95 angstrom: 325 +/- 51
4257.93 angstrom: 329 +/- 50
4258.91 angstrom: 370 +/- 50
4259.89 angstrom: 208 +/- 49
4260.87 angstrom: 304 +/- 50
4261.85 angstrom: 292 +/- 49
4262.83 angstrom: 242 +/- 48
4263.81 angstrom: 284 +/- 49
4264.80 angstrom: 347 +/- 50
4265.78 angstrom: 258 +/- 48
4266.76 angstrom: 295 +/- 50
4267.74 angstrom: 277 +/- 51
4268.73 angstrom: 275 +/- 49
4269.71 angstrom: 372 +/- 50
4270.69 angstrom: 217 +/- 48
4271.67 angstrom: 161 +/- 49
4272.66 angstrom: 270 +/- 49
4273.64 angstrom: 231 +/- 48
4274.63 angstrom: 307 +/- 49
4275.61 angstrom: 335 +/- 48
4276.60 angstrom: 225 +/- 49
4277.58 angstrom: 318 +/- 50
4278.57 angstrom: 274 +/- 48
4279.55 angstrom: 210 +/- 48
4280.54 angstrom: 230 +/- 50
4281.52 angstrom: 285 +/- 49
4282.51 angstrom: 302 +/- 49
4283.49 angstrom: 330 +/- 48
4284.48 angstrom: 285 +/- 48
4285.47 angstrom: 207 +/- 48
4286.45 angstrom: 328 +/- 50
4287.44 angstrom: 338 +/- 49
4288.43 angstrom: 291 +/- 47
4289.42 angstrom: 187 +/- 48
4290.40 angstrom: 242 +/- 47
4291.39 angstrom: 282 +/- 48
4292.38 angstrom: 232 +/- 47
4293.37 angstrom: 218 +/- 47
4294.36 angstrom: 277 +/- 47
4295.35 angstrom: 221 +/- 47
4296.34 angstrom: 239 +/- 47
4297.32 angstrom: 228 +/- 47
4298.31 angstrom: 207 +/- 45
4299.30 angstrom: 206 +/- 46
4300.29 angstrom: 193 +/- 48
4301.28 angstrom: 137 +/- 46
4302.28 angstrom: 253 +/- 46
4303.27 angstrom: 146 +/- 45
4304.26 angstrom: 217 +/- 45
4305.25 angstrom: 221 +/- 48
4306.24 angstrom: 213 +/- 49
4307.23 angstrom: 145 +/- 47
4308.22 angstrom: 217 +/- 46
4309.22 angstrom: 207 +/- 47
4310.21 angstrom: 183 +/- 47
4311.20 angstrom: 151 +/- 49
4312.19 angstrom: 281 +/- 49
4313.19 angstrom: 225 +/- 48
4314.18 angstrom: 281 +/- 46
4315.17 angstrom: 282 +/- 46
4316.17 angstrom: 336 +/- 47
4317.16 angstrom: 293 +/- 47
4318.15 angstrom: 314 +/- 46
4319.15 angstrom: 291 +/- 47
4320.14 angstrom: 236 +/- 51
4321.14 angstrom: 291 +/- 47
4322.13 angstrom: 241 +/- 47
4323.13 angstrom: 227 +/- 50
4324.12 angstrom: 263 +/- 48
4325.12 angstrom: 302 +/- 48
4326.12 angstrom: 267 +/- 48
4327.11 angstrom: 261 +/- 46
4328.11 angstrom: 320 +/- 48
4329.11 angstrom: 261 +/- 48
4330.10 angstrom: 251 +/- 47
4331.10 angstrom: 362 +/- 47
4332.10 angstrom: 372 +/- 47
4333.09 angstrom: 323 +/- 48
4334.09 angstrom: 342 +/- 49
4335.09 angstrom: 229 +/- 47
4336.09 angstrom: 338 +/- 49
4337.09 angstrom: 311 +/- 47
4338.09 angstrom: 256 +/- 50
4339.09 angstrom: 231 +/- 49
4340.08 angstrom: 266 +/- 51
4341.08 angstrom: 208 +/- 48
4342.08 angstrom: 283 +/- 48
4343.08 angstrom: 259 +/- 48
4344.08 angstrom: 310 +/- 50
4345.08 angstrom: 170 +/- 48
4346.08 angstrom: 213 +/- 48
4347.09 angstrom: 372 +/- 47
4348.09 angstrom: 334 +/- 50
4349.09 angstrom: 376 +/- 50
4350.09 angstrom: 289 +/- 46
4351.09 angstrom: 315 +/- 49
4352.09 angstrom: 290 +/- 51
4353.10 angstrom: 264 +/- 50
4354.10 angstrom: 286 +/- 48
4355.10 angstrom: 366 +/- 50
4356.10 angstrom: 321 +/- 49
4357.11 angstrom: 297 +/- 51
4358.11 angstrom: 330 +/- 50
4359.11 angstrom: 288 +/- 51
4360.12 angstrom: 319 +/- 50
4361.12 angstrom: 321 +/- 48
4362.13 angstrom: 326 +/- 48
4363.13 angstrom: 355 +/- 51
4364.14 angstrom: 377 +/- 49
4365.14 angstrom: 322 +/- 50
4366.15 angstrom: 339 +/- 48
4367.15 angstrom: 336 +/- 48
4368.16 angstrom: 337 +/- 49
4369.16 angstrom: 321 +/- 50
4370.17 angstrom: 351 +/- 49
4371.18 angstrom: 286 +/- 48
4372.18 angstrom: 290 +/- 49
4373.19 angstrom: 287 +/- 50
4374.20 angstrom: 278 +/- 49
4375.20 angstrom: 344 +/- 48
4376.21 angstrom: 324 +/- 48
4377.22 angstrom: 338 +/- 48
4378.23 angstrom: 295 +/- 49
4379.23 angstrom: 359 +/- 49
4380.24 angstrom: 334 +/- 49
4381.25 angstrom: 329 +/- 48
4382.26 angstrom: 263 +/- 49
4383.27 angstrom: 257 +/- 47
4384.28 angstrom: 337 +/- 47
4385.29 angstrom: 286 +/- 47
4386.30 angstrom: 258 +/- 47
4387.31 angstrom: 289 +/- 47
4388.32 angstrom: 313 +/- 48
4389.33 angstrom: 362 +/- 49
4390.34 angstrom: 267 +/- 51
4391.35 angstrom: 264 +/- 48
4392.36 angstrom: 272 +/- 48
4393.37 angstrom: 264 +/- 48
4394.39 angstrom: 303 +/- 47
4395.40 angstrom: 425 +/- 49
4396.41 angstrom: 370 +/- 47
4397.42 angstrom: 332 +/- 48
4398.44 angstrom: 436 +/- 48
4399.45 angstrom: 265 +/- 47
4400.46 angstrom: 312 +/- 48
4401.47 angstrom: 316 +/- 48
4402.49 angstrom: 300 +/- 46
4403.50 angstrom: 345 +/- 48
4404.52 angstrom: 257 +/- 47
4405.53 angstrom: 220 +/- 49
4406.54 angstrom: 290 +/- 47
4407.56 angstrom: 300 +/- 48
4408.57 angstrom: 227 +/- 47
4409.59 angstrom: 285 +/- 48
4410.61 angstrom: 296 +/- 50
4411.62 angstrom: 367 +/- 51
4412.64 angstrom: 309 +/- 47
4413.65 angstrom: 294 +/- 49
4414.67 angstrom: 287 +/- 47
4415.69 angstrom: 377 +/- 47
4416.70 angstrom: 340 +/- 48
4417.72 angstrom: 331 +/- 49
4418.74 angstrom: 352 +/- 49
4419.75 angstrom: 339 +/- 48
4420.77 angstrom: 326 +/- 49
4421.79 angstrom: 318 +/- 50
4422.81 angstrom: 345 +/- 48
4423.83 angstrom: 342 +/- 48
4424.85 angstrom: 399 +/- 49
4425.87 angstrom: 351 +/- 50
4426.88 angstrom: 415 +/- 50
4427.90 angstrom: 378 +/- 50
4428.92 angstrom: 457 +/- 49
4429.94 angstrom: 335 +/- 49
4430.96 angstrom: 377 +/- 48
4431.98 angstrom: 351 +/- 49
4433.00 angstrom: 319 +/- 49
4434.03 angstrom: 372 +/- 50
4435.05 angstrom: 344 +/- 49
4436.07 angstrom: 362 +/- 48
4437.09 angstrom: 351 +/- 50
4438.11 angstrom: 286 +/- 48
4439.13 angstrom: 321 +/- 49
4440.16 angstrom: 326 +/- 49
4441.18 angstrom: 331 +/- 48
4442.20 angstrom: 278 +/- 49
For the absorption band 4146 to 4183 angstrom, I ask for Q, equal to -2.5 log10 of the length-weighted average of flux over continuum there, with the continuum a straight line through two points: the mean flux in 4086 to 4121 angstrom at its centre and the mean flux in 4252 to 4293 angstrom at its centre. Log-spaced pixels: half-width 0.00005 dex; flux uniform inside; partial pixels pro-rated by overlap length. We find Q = 0.05 mag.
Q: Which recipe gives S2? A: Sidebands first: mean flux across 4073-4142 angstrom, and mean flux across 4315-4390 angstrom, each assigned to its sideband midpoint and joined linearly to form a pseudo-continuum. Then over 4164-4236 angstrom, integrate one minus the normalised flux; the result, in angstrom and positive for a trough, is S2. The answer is 4.24 angstrom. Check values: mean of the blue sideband 253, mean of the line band 255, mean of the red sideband 301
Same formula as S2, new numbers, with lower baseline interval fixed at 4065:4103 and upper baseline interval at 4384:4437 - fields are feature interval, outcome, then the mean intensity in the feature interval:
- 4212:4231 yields 1.9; 254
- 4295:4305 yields 3.2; 205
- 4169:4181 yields 1.5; 237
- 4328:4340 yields 0.4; 298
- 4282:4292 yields 0.6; 279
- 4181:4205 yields 2.1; 251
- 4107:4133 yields 1.1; 248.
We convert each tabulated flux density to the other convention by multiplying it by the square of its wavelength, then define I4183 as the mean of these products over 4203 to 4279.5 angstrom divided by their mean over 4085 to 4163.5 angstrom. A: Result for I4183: 1.1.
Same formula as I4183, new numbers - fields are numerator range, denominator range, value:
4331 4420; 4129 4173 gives 1.37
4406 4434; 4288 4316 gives 1.61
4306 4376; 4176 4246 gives 1.16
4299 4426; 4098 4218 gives 1.29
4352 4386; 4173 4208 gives 1.36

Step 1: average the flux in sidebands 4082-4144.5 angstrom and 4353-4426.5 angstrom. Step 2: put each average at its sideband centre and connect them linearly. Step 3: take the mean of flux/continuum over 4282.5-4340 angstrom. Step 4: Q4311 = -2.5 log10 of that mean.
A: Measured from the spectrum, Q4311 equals 0.17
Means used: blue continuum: 256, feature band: 256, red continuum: 317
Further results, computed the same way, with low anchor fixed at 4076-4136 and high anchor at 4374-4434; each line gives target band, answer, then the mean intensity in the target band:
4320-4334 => 0.07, 287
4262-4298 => 0.10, 267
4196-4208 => 0.02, 270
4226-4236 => 0.09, 261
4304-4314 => 0.40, 208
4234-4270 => -0.01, 289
